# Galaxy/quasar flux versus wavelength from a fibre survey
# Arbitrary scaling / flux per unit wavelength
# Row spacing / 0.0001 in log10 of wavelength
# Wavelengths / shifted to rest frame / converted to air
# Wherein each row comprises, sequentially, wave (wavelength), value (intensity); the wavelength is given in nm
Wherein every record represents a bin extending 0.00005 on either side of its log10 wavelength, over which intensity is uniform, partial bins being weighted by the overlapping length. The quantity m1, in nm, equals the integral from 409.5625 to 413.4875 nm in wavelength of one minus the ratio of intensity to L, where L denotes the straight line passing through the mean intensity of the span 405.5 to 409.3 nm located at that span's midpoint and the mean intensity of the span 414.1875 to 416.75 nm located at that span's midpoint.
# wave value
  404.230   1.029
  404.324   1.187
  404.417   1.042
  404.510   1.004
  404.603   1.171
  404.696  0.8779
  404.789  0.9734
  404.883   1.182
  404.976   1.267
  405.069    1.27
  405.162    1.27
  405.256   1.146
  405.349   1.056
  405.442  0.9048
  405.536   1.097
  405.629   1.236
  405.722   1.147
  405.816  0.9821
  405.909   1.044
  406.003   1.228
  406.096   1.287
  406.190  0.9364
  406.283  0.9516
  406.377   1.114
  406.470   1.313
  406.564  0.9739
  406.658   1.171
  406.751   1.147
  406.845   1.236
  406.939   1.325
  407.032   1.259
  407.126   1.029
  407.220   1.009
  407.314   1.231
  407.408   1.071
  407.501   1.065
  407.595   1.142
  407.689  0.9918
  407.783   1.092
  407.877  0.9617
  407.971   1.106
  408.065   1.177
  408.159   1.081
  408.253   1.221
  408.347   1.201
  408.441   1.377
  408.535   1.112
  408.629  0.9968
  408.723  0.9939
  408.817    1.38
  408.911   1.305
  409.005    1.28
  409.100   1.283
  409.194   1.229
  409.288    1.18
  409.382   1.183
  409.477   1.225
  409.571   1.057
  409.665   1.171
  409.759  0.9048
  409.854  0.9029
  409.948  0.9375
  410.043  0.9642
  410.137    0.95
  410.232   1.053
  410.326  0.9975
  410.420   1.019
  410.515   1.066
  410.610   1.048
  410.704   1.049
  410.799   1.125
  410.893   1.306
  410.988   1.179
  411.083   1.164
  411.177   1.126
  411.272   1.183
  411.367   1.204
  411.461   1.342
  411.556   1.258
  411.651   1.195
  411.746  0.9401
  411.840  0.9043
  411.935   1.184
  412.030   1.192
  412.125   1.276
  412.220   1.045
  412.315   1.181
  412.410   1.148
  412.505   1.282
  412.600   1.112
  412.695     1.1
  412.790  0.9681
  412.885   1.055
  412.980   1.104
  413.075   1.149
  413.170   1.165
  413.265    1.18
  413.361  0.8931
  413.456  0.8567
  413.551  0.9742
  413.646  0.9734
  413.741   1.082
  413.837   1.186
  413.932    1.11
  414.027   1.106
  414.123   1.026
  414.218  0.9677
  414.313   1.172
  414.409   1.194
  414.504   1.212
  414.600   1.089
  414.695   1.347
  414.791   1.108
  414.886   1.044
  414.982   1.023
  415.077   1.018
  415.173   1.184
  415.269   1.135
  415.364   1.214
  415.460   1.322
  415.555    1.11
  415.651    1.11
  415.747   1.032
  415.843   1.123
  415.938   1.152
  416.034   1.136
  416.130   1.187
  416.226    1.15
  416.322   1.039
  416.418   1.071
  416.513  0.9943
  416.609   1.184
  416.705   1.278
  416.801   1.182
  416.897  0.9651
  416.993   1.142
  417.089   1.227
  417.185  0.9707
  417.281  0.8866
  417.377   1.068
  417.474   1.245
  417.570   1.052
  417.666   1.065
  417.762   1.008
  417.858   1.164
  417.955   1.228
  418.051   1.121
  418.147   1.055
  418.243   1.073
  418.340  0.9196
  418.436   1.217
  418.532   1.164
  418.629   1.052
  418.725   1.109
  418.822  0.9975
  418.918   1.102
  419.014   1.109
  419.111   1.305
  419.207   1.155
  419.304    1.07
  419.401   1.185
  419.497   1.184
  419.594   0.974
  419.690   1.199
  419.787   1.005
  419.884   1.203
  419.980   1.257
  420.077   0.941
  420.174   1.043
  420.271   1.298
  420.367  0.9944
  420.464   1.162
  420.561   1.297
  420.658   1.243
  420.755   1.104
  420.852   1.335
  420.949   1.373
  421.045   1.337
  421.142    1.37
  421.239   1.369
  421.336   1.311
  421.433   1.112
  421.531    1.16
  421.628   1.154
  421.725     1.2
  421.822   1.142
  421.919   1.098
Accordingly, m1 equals 0.15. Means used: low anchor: 1.15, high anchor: 1.13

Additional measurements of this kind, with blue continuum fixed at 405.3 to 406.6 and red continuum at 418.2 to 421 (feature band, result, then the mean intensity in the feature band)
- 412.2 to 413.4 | 0.008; 1.11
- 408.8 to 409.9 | -0.065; 1.17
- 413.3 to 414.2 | 0.078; 1.02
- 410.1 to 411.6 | -0.028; 1.13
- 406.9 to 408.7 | -0.045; 1.13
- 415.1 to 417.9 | 0.034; 1.12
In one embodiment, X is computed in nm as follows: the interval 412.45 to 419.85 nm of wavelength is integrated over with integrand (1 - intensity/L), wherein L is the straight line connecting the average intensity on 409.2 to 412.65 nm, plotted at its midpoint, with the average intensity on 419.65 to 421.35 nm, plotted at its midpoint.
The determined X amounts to 0.39 nm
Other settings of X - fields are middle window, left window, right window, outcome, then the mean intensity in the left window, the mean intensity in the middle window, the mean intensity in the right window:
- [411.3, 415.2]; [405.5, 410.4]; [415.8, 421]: 0.04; 1.12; 1.11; 1.13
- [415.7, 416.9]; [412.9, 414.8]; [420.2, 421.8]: 0.02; 1.09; 1.12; 1.23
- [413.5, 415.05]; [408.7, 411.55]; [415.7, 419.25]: 0.02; 1.13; 1.1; 1.11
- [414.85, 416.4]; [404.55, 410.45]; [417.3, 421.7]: 0.02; 1.12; 1.12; 1.15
